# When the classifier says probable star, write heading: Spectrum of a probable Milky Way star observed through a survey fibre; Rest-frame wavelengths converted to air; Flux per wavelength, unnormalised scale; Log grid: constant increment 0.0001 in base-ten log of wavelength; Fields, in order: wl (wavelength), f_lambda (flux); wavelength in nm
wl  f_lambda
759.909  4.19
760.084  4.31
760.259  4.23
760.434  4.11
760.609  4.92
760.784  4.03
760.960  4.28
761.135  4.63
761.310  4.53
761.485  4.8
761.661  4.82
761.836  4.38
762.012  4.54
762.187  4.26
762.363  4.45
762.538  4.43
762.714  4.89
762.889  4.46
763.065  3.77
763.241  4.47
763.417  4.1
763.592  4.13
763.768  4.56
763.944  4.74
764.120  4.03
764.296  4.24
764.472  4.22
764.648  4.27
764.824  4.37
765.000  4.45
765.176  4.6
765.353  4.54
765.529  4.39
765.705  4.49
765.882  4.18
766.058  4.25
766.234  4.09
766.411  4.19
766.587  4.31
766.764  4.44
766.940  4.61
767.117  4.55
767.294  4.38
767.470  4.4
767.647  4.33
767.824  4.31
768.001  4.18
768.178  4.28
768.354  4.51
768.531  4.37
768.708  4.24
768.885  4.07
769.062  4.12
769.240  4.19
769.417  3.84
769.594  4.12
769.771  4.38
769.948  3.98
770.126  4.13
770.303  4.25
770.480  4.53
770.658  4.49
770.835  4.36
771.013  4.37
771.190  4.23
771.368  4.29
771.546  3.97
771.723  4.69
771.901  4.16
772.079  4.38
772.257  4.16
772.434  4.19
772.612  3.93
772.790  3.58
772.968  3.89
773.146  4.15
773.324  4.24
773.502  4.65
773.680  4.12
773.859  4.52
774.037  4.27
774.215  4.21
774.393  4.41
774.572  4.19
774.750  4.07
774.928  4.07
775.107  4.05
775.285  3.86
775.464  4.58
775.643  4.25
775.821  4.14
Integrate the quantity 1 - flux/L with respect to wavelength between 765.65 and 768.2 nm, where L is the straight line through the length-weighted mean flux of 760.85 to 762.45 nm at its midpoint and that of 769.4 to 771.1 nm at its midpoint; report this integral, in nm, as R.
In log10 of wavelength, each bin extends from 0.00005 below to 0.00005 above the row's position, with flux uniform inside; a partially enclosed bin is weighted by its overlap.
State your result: 0.016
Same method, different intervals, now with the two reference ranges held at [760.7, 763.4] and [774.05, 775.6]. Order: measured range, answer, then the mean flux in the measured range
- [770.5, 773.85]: 0.01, 4.23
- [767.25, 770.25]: 0.06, 4.22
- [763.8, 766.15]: 0.01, 4.37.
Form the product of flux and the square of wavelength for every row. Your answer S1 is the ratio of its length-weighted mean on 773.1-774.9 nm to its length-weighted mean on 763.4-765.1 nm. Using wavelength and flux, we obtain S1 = 1.0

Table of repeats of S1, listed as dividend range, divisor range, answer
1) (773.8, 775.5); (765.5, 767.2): 0.99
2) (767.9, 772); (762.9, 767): 1.00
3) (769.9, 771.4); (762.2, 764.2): 1.00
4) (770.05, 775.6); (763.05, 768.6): 0.99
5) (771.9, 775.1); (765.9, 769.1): 0.98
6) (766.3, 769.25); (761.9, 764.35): 1.00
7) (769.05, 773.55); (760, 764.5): 0.98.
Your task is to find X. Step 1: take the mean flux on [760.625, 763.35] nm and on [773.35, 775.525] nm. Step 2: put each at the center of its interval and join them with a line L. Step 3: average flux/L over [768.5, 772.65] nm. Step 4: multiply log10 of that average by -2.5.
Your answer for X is 0.02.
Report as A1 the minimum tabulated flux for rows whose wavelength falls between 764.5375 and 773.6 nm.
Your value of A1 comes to 3.58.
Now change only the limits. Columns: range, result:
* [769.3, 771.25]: 3.84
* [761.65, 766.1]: 3.77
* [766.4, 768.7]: 4.18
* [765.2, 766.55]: 4.09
